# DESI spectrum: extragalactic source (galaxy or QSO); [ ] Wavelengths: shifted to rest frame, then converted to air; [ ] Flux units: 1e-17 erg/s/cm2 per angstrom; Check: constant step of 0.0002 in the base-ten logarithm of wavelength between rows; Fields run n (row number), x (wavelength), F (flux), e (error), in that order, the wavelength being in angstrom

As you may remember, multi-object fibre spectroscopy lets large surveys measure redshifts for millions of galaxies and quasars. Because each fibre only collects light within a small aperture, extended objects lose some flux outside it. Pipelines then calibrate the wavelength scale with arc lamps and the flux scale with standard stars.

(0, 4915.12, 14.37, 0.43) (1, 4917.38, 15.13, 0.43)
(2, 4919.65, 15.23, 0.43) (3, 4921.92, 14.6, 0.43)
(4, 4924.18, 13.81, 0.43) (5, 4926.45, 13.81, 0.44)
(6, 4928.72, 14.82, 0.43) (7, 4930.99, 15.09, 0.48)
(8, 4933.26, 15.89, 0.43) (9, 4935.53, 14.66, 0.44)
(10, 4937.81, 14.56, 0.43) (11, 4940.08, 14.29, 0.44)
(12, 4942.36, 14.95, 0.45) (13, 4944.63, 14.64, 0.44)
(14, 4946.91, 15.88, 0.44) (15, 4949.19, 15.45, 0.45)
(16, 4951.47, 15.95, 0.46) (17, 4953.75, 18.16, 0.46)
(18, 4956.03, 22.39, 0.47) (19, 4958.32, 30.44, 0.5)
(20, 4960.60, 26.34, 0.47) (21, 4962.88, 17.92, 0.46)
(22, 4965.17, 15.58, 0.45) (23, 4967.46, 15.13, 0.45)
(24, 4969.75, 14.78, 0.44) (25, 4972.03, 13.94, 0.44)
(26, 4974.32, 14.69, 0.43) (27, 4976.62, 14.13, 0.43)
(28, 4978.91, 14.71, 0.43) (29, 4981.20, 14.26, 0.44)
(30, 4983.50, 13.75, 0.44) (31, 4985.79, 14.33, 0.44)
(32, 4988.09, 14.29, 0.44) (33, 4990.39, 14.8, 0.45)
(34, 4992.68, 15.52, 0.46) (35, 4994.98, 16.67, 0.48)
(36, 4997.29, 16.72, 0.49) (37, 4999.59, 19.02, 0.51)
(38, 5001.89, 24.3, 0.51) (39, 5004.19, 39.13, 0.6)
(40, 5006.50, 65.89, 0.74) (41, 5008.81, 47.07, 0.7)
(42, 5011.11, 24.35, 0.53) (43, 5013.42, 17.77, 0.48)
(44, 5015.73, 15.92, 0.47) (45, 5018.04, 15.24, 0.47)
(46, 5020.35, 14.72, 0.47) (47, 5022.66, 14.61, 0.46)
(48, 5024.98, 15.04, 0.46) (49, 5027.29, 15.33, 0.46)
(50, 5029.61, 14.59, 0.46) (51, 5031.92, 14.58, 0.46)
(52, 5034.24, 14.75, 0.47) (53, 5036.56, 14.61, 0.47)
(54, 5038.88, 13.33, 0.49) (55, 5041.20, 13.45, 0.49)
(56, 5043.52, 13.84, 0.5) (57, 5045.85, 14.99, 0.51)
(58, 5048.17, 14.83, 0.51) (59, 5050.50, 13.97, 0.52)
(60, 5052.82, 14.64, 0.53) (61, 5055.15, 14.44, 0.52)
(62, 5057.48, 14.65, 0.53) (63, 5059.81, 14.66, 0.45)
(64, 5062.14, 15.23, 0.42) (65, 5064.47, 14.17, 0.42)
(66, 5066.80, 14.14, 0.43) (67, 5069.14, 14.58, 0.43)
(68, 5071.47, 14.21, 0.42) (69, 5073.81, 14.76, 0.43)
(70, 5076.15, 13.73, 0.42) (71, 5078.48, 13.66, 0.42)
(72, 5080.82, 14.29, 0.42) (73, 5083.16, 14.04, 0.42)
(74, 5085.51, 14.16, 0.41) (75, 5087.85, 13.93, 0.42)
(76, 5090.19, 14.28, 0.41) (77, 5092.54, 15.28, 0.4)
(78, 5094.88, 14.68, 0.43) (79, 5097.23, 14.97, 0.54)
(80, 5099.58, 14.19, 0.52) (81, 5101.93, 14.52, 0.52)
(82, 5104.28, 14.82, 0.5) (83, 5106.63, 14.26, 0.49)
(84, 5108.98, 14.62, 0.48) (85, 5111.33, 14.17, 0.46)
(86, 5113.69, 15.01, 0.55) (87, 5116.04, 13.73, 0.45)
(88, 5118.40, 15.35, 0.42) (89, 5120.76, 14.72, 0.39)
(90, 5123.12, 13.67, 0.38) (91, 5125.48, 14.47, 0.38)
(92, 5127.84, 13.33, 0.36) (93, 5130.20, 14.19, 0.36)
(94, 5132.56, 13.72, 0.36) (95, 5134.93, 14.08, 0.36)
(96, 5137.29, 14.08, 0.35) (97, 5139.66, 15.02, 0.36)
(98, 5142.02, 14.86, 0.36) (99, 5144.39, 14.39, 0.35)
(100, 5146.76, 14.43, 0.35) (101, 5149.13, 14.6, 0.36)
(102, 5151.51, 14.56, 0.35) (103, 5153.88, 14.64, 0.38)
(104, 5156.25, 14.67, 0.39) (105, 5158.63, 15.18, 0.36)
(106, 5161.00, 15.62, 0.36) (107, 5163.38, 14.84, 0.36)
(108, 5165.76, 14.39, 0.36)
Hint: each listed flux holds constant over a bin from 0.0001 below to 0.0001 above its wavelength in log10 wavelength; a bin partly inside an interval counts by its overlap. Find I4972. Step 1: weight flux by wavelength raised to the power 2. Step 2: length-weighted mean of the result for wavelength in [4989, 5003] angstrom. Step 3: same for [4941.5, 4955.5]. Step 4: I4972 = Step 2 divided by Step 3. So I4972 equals 1.12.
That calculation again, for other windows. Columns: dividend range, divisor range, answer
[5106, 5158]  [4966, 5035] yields 0.78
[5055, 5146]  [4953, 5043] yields 0.78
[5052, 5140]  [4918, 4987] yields 0.94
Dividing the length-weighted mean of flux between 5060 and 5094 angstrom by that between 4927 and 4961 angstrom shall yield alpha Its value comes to 0.83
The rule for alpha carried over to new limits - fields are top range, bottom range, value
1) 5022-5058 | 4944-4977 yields 0.81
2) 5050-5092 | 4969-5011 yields 0.66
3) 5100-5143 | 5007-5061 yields 0.84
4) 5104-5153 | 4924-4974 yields 0.86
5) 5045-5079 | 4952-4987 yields 0.83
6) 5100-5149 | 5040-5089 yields 1.01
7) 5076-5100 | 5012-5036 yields 0.93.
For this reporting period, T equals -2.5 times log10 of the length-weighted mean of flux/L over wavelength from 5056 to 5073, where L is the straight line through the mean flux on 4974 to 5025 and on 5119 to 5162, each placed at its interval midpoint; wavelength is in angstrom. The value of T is 0.23 mag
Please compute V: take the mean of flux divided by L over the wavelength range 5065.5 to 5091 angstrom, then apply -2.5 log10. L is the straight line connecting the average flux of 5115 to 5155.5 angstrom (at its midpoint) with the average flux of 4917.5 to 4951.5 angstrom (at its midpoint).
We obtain 0.03 mag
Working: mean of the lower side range 14.9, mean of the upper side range 14.3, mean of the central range 14.2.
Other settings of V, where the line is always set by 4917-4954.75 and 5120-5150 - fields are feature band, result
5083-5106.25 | 0.00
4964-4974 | 0.01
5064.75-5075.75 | 0.01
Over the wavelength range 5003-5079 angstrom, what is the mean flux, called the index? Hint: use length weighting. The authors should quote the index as 18.2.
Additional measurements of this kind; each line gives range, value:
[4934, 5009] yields 19.5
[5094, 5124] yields 14.5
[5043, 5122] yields 14.5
